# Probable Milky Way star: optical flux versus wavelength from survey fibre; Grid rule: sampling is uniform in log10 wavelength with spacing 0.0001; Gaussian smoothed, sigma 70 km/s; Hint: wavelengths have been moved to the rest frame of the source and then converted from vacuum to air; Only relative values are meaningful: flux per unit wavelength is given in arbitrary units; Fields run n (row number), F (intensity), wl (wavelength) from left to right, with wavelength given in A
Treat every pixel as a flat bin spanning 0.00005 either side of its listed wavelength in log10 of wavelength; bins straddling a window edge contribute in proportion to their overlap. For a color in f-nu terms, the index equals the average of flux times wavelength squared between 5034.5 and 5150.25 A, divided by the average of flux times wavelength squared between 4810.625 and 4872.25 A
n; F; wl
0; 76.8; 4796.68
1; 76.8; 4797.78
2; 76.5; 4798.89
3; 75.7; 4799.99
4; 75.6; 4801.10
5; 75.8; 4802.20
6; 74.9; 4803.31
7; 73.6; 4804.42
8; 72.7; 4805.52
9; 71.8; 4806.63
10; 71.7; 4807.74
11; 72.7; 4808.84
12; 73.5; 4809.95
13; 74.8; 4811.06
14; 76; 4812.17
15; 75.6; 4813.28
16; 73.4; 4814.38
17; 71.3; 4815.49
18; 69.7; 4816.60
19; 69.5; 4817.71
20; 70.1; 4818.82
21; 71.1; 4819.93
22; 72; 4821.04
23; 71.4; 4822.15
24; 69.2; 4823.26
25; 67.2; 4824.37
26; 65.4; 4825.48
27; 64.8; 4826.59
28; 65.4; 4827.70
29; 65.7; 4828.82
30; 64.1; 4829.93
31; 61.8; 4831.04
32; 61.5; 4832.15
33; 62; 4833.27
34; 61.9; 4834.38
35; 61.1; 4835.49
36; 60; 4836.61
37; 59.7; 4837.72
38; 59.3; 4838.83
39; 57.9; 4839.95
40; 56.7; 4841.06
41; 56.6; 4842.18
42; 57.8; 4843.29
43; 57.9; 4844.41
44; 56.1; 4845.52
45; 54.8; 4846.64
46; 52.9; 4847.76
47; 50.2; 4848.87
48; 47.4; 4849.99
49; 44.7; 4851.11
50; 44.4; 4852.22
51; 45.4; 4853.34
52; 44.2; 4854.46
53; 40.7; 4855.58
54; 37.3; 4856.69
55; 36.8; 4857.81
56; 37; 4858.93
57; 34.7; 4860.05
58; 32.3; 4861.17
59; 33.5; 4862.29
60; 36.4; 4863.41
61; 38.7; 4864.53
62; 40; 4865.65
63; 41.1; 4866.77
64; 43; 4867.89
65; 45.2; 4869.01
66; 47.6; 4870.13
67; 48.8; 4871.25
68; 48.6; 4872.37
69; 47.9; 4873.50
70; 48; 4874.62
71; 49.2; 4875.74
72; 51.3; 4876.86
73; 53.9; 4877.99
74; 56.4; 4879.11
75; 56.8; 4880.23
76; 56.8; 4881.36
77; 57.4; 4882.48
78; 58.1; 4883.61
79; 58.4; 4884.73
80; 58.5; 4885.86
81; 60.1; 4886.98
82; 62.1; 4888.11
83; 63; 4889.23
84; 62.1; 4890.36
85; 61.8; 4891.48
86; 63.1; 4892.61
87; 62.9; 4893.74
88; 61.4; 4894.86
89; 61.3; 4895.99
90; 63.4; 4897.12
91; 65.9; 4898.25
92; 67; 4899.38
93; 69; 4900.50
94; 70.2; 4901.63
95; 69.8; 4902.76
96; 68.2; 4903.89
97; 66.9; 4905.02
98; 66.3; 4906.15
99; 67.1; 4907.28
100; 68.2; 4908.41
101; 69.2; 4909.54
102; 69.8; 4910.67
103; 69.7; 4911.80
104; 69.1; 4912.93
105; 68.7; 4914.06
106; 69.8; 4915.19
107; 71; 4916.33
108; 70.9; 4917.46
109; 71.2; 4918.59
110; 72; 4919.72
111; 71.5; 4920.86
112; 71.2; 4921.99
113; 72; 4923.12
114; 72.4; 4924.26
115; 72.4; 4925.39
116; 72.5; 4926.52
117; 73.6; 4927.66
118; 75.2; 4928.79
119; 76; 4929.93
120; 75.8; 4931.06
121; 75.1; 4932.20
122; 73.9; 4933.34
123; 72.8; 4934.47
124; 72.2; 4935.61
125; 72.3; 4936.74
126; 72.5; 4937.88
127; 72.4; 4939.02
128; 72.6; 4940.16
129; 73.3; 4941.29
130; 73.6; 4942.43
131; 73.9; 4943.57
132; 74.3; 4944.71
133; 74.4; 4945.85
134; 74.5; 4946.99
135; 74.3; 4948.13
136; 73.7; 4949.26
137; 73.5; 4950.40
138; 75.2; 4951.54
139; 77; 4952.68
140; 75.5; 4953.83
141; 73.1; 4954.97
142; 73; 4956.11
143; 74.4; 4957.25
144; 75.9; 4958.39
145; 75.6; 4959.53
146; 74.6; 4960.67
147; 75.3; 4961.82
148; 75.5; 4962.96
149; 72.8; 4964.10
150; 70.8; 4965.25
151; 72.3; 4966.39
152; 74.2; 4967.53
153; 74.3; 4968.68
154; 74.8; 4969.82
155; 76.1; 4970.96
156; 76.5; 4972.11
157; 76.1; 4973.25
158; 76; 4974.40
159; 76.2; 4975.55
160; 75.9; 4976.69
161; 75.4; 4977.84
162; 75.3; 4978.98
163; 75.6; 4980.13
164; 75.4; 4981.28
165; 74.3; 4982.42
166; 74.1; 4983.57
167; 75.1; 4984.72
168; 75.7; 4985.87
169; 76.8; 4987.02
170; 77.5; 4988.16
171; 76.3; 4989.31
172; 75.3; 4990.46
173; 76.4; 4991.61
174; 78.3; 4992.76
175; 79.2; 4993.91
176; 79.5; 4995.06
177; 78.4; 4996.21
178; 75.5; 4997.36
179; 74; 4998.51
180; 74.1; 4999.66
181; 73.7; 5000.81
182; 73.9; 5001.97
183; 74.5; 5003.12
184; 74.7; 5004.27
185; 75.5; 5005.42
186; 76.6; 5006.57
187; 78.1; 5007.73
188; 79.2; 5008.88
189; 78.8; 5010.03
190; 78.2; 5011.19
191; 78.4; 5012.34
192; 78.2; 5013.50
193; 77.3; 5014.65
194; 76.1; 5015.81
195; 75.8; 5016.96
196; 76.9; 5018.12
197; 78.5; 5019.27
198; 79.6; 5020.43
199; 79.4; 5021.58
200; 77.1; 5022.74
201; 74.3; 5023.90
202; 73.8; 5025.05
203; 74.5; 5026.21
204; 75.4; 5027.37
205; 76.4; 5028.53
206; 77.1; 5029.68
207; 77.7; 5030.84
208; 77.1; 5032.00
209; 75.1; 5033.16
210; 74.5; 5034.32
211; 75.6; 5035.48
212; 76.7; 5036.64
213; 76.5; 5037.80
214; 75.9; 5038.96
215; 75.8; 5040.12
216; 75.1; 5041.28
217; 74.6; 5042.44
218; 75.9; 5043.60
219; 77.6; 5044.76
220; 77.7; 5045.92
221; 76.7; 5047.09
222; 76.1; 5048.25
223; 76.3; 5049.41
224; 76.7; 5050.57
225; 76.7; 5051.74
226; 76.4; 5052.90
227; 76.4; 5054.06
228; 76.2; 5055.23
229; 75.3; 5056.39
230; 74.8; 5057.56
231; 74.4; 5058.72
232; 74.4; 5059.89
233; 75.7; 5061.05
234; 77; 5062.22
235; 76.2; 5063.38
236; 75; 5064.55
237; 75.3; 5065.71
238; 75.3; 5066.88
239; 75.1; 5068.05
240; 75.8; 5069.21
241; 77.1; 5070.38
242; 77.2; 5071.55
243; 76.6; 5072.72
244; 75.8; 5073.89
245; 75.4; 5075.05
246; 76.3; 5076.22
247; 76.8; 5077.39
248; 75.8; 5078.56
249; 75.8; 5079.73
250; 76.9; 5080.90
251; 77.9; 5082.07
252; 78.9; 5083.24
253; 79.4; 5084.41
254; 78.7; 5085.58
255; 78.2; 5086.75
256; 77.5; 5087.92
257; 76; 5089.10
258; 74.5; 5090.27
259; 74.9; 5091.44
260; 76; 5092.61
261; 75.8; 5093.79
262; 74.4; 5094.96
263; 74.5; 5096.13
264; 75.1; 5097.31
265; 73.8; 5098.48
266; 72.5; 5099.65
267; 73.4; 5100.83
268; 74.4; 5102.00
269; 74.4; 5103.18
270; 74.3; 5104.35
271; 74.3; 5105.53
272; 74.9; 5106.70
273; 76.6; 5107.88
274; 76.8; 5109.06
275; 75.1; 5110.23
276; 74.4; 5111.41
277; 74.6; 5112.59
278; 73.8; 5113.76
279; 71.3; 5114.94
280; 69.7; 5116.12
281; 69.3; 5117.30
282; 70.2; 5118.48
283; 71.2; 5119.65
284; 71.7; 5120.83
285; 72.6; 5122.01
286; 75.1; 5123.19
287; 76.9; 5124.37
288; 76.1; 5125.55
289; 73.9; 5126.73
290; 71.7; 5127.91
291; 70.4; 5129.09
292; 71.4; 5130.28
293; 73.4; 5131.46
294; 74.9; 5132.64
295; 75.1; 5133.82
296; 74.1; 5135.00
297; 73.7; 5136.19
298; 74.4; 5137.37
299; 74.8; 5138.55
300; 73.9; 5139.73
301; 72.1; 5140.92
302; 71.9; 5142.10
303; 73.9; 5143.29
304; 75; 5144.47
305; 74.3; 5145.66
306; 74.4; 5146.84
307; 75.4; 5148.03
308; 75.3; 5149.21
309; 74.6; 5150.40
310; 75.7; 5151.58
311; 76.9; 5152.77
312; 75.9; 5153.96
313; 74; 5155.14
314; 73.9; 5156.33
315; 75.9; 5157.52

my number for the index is 1.50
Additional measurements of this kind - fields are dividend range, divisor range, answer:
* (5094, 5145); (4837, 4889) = 1.65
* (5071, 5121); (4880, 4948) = 1.18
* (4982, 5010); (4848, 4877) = 1.88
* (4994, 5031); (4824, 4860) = 1.51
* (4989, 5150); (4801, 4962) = 1.28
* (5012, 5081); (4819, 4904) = 1.48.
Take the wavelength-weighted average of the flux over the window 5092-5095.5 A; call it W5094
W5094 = 75.4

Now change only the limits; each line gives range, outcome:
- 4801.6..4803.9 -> 75.3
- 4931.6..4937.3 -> 73.3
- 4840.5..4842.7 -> 56.6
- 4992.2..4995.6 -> 79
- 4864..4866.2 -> 39.4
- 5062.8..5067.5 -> 75.4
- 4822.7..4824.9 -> 68.3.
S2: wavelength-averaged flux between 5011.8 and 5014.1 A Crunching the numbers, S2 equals 78.2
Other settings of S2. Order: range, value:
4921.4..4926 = 72.1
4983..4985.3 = 74.5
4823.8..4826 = 66.4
